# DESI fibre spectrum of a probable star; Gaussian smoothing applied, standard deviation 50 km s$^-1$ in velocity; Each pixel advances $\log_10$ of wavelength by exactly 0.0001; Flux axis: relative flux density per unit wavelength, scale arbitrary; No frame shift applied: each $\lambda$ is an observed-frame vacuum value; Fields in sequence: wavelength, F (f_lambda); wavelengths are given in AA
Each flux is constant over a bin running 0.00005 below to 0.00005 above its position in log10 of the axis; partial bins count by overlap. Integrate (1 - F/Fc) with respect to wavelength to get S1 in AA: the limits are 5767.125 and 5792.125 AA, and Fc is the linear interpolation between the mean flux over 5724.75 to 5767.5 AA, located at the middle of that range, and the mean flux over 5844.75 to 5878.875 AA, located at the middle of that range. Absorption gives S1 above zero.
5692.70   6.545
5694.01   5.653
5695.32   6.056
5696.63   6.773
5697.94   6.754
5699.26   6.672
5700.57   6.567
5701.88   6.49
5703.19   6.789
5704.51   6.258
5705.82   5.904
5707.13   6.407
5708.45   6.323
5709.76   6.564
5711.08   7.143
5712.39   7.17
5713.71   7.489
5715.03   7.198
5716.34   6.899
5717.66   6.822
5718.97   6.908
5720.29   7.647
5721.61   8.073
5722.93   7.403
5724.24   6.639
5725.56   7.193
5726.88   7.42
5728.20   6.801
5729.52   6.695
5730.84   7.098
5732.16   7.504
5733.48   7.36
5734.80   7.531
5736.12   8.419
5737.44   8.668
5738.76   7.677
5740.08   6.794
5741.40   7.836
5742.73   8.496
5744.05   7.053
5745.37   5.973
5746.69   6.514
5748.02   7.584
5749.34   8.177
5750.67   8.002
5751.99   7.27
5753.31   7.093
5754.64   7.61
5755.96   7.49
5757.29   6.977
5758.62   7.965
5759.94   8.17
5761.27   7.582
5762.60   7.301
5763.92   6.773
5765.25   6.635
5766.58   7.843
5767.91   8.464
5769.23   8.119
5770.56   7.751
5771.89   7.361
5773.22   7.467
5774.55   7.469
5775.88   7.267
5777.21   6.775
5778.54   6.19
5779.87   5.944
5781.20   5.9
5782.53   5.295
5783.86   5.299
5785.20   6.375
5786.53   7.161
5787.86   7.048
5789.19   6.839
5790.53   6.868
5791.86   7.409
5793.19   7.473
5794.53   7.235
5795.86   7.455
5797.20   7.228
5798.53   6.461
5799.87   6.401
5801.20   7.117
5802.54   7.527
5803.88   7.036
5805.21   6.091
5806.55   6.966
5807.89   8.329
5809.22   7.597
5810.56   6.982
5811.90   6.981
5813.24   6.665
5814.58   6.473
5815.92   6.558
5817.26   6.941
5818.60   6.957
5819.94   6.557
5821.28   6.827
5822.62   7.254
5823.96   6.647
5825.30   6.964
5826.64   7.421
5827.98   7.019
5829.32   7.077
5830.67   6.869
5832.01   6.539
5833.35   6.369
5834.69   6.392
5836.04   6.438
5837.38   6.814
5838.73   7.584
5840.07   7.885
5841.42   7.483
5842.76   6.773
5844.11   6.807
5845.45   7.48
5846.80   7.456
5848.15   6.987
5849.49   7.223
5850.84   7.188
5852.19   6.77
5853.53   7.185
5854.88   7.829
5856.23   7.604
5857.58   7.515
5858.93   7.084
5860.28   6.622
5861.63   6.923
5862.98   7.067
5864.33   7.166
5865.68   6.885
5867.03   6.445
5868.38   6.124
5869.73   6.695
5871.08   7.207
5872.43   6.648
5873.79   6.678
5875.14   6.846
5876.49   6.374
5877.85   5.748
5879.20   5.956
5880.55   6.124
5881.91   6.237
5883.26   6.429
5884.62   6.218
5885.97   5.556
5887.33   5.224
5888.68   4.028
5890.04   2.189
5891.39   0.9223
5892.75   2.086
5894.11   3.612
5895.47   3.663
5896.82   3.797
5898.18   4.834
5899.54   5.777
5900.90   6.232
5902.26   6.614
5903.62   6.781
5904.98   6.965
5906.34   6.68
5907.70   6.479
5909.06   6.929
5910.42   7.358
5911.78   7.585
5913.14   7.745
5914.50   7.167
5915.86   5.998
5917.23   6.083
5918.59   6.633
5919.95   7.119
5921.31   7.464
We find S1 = 1.4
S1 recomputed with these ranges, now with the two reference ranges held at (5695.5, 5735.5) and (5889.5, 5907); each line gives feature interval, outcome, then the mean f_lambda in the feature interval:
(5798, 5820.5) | -4.5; 6.92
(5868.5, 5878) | -3.2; 6.62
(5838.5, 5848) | -3.5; 7.32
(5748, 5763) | -2.7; 7.61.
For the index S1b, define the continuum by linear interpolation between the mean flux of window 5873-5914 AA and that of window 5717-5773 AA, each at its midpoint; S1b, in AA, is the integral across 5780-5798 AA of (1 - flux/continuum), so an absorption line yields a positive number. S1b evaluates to 0.5 AA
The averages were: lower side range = 7.45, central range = 6.71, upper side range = 5.6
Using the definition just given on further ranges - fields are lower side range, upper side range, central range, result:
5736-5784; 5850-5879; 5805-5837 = 0.7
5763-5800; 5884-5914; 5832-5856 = -3.9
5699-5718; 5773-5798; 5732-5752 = -2.5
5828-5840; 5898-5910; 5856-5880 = -0.3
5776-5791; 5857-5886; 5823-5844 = -1.5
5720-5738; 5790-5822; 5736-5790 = 0.3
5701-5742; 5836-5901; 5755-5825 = -3.7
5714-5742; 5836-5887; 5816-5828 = 0.1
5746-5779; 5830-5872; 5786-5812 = 0.5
